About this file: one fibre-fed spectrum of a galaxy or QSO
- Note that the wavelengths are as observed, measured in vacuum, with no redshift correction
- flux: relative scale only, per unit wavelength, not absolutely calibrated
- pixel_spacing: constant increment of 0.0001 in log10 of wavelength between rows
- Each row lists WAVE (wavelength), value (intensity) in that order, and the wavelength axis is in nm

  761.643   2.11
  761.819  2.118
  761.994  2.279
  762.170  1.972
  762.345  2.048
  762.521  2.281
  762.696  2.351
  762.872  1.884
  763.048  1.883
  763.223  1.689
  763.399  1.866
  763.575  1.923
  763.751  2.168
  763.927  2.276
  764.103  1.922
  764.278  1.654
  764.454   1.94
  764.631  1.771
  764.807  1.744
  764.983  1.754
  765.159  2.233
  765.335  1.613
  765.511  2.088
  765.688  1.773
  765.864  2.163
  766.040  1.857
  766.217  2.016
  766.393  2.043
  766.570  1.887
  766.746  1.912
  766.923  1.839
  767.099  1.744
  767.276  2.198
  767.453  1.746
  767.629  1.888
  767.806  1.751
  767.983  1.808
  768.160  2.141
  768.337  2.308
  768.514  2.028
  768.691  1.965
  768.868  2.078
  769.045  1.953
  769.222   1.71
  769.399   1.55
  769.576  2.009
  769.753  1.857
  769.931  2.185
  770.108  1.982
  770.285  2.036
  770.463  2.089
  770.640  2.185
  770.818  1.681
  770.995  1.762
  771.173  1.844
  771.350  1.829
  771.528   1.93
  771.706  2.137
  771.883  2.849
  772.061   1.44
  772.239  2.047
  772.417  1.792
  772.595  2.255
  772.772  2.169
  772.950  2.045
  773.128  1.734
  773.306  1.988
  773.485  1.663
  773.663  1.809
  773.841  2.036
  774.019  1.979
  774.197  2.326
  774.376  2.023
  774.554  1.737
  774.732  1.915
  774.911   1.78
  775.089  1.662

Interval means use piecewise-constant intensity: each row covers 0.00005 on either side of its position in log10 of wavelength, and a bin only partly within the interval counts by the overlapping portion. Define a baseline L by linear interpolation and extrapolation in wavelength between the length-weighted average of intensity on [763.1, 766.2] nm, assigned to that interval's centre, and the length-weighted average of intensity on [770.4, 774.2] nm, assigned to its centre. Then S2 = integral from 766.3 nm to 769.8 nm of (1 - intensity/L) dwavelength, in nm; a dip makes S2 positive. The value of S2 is 0.030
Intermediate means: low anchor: 1.91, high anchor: 1.97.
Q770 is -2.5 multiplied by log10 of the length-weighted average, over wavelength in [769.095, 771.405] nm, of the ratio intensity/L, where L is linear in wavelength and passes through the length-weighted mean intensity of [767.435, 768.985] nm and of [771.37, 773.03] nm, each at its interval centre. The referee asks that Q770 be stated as 0.07 mag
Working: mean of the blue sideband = 1.98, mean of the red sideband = 2.06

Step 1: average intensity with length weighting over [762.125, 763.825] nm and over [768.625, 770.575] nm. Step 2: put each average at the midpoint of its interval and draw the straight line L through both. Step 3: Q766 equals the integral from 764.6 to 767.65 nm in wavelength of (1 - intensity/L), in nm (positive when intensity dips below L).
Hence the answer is 0.11 nm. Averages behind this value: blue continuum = 2.01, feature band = 1.91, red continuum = 1.95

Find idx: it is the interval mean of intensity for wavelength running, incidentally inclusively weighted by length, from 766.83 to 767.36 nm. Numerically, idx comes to 1.92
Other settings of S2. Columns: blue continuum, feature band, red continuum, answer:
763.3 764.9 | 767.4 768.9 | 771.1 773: 0.00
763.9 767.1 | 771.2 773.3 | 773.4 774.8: -0.09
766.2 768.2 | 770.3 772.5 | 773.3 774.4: -0.03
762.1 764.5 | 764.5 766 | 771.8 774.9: 0.07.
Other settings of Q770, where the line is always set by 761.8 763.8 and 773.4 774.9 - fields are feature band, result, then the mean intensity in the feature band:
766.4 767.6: 0.05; 1.9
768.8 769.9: 0.06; 1.87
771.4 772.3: -0.06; 2.07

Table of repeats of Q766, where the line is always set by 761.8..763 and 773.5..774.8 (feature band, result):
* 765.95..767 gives 0.07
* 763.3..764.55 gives 0.09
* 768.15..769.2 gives -0.01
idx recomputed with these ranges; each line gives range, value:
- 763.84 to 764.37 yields 1.95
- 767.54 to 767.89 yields 1.82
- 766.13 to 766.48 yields 2.03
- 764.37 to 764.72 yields 1.85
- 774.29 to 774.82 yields 1.89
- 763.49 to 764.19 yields 2.07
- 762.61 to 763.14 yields 2.04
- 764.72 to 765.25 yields 1.91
